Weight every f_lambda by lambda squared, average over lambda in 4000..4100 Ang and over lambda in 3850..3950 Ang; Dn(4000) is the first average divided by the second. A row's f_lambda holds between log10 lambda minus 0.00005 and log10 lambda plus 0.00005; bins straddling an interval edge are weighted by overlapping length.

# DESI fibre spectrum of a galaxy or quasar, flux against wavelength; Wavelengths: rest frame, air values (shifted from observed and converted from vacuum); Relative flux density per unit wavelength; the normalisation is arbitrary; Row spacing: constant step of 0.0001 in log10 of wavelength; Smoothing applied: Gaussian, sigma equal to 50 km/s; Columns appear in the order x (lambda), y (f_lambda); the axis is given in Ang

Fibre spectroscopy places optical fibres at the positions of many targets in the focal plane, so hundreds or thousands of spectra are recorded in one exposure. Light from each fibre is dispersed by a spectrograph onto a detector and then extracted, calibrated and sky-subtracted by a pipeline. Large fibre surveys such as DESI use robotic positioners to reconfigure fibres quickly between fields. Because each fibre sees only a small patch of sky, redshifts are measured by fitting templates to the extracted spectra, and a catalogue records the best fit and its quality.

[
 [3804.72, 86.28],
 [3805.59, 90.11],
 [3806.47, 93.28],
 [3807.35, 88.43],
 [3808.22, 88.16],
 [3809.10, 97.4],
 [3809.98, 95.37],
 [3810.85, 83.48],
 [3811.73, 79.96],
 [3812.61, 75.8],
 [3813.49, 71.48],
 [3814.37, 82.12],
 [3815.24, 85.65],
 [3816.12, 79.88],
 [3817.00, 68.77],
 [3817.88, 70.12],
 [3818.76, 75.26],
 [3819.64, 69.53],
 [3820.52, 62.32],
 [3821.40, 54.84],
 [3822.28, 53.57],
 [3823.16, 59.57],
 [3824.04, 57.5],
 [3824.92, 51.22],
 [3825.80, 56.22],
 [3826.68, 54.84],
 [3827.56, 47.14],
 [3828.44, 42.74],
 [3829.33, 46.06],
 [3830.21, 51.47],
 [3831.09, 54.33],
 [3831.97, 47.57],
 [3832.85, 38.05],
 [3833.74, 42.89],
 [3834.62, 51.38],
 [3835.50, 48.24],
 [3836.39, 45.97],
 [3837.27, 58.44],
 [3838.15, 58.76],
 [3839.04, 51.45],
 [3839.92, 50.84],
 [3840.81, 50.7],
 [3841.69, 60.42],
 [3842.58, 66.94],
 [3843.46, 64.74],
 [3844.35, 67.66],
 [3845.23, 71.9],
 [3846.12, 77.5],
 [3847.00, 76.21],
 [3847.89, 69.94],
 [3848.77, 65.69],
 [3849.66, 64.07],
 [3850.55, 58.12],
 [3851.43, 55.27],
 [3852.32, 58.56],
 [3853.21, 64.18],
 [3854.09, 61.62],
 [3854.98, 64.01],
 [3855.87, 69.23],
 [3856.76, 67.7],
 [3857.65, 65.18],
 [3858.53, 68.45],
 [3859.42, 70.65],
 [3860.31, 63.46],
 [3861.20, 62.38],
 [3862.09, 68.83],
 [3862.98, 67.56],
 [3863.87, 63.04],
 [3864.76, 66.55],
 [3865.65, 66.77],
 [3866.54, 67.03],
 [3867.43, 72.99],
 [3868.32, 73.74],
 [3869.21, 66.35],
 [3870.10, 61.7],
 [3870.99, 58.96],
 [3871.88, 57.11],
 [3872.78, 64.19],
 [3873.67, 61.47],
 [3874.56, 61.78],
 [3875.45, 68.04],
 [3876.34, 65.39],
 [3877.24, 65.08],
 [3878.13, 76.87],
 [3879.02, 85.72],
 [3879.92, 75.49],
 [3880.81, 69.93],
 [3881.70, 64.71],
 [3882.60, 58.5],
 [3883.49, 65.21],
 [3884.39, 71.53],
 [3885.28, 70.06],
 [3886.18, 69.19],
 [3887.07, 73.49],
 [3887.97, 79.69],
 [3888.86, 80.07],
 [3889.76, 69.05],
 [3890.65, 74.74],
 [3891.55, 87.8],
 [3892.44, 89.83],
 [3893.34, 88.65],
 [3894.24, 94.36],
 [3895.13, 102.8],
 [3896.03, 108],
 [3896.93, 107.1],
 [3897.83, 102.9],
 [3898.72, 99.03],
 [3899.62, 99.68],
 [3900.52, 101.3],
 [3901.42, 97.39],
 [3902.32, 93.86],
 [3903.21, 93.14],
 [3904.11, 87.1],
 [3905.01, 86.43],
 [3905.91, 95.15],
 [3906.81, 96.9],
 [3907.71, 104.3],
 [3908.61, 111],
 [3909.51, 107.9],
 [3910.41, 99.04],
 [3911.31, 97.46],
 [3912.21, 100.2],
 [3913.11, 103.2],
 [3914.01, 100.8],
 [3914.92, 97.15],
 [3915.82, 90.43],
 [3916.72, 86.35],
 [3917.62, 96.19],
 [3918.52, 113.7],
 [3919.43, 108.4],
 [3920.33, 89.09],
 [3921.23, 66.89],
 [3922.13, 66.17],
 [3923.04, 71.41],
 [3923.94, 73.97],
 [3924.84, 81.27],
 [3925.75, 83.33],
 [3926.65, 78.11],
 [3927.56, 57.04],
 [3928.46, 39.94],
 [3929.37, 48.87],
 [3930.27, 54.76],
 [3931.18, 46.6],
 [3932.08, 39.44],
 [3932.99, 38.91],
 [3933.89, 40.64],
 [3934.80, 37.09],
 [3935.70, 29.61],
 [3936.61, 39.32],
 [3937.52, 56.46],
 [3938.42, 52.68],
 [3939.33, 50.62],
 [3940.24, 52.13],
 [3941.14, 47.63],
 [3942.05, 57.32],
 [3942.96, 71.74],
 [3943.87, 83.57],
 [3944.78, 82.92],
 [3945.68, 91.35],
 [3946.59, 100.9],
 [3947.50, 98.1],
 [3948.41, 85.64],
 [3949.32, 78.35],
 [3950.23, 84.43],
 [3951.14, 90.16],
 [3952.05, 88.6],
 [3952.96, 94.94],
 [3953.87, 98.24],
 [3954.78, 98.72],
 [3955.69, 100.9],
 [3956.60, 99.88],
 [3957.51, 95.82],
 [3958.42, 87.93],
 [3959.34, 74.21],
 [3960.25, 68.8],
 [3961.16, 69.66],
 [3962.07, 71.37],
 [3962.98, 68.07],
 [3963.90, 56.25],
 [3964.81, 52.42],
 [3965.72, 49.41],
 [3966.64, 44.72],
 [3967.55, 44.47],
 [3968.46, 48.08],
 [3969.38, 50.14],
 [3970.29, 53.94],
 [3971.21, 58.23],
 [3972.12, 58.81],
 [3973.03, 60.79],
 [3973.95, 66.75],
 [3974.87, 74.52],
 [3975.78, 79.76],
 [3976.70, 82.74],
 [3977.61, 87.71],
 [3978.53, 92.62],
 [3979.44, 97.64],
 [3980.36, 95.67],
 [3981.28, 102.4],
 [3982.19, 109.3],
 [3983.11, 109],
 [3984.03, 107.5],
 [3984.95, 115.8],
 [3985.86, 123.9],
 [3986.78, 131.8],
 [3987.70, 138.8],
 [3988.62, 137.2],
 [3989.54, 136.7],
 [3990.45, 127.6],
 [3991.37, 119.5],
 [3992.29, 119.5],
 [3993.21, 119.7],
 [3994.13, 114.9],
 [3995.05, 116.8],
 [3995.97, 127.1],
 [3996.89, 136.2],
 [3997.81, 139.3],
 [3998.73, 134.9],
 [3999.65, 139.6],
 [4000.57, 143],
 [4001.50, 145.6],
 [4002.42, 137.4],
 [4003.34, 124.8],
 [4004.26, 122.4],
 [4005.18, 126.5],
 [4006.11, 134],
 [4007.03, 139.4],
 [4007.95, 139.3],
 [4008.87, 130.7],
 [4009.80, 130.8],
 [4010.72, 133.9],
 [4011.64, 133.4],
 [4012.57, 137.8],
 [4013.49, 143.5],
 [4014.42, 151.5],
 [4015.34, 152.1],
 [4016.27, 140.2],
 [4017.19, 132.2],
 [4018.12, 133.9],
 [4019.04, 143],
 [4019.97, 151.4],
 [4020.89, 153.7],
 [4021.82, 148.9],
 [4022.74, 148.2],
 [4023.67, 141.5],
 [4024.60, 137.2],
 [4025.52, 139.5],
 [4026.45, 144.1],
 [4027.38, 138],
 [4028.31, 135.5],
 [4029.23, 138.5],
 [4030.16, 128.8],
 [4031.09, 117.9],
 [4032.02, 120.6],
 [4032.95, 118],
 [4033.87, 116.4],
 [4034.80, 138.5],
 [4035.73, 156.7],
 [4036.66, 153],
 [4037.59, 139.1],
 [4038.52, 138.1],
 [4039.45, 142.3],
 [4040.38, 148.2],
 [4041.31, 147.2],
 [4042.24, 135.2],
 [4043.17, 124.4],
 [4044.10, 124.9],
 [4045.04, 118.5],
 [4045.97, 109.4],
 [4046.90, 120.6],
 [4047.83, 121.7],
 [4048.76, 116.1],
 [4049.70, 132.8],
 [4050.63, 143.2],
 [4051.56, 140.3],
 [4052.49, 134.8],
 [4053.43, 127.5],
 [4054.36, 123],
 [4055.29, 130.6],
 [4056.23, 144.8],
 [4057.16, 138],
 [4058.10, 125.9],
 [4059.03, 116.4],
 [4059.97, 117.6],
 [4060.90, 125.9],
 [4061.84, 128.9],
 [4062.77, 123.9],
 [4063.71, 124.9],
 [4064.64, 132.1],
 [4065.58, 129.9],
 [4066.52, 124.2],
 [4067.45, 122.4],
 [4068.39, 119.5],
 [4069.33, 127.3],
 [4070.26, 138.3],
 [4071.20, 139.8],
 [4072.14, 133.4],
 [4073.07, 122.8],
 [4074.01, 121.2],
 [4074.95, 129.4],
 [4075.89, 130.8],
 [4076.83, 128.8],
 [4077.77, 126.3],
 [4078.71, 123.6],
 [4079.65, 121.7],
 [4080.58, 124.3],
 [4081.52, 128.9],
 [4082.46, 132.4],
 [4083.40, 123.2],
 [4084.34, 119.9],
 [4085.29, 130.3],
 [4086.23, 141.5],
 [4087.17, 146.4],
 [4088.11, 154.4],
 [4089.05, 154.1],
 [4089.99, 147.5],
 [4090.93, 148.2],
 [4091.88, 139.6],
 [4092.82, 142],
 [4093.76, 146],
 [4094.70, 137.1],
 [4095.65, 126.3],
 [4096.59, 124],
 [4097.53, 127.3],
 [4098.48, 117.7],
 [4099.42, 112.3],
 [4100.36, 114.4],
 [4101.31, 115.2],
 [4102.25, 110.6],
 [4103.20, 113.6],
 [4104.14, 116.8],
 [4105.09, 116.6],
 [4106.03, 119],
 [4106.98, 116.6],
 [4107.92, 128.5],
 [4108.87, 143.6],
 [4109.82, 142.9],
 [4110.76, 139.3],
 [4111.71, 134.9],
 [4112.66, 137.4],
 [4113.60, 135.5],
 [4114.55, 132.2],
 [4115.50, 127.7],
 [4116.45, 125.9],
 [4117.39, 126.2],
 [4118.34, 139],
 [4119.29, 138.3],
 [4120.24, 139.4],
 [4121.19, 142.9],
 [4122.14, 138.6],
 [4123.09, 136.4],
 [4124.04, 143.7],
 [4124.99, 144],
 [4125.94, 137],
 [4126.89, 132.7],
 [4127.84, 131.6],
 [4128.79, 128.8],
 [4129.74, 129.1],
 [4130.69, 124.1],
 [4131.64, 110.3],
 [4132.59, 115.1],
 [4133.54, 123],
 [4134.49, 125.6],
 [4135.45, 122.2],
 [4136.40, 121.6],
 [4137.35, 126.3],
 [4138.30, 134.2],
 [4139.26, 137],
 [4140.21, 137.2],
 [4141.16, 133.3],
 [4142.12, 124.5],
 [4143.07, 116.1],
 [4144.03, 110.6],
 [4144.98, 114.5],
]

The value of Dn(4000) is 1.91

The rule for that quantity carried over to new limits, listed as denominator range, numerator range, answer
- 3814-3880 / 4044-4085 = 2.27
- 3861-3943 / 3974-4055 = 1.80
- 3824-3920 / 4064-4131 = 1.99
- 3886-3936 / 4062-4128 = 1.73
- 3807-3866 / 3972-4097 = 2.22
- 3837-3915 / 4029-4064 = 1.86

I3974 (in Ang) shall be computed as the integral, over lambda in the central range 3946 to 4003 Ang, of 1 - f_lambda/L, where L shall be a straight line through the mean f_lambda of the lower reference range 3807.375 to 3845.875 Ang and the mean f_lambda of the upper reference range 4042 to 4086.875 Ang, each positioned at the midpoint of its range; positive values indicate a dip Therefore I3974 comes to 4.3 Ang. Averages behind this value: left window 62.9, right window 128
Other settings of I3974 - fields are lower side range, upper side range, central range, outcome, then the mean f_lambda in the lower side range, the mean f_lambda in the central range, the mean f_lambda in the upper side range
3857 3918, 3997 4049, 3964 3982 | 7.33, 81.1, 68.9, 136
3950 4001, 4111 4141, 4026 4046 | -4.44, 94.7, 134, 132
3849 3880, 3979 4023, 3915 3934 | 4.56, 65.8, 71.1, 131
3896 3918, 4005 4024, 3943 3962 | 4.60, 98.3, 87.9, 140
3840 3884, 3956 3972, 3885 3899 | -4.67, 65.9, 87.4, 64.5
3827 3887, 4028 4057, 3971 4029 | -3.56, 62.5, 124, 132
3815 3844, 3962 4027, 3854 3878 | 1.20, 56.7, 65.7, 114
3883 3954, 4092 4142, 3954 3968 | 2.74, 80.2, 72.8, 129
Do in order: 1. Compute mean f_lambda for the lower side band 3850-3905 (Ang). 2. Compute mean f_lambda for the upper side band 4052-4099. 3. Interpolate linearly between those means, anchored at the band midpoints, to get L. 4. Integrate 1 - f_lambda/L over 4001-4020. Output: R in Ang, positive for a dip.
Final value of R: -4.2 Ang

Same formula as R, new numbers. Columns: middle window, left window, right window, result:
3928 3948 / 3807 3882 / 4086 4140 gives 7.0 Ang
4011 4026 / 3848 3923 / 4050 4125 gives -3.9 Ang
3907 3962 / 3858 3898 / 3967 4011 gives 8.1 Ang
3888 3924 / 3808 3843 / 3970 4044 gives -1.5 Ang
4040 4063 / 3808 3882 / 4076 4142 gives -2.5 Ang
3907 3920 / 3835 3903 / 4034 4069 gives -2.3 Ang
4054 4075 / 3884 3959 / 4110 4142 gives -2.0 Ang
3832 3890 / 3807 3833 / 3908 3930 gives 8.0 Ang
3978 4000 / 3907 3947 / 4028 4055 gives -3.2 Ang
